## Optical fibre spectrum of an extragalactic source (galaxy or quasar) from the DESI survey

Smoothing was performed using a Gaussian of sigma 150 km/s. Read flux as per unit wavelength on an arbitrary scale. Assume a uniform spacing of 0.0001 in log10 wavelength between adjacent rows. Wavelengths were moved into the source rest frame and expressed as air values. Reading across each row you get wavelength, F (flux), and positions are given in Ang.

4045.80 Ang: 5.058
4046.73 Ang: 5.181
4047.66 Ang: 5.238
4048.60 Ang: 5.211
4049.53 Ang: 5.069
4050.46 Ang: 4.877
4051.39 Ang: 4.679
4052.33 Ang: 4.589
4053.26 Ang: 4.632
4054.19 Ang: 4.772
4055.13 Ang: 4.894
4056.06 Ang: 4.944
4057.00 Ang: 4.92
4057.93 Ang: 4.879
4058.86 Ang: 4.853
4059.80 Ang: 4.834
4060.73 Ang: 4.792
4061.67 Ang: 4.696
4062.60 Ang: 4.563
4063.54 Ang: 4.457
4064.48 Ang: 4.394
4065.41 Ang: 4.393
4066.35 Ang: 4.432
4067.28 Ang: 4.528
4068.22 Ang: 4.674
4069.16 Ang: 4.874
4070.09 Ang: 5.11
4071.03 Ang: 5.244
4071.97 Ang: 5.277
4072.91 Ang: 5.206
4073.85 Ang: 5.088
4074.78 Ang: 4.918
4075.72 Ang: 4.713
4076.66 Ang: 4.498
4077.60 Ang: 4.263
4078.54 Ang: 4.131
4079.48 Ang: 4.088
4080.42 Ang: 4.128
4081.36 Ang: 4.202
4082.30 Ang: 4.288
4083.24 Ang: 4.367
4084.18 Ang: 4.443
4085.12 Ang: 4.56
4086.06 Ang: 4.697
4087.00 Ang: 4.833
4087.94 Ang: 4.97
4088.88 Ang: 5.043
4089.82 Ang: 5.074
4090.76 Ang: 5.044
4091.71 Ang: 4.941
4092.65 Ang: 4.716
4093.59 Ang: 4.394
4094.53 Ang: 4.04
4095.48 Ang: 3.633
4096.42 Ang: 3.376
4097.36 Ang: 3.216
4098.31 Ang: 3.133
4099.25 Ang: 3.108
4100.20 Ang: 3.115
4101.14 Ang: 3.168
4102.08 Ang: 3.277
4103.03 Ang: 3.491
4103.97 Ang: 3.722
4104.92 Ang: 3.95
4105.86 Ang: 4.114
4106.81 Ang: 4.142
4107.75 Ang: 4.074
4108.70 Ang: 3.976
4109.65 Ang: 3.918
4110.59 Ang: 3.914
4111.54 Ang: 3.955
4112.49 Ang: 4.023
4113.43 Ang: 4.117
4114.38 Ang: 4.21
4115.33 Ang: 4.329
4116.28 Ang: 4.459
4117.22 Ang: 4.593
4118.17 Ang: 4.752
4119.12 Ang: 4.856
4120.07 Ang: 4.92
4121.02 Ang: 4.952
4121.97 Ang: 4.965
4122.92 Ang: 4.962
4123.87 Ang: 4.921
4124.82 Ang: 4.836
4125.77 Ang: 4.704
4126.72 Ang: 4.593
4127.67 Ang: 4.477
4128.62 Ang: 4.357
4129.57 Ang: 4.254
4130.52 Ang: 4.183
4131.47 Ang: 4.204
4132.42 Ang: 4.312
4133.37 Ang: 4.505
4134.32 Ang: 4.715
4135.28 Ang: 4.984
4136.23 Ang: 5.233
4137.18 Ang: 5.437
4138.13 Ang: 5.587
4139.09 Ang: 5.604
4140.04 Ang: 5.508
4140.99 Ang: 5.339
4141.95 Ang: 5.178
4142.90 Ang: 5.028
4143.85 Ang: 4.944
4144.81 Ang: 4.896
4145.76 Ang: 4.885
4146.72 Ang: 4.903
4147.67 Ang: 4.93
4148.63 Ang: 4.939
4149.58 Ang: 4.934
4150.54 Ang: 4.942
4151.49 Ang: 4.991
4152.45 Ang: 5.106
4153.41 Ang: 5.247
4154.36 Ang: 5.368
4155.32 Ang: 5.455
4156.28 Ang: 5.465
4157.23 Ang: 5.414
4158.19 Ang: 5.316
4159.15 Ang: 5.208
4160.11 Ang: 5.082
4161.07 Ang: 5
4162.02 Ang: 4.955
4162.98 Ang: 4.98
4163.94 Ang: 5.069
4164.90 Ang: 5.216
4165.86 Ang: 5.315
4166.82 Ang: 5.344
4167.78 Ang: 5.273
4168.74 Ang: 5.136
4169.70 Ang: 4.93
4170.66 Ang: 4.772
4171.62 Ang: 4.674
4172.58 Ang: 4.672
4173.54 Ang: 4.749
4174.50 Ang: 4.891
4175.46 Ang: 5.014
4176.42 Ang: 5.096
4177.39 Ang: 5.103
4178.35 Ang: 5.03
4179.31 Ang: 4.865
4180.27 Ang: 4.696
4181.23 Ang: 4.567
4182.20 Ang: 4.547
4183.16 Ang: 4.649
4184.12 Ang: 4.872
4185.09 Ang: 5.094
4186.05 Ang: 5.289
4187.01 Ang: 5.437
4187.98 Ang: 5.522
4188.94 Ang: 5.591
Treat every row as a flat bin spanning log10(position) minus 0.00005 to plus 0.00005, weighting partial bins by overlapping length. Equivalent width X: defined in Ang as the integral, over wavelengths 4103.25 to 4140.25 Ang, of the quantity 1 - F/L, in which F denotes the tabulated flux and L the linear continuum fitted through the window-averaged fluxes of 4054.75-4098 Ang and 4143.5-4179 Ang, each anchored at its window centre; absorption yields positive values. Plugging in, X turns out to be 2.4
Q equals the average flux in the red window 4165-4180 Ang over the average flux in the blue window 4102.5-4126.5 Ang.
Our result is 1.1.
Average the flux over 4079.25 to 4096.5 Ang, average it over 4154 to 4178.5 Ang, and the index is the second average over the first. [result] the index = 1.1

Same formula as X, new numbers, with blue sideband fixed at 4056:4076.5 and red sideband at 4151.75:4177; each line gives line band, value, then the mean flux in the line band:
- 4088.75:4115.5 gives 5.2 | 3.95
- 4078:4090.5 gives 0.8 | 4.53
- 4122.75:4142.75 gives 0.6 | 4.85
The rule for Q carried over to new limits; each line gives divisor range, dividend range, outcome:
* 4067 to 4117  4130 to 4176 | 1.18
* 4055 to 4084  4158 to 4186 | 1.07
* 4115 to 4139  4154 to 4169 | 1.10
